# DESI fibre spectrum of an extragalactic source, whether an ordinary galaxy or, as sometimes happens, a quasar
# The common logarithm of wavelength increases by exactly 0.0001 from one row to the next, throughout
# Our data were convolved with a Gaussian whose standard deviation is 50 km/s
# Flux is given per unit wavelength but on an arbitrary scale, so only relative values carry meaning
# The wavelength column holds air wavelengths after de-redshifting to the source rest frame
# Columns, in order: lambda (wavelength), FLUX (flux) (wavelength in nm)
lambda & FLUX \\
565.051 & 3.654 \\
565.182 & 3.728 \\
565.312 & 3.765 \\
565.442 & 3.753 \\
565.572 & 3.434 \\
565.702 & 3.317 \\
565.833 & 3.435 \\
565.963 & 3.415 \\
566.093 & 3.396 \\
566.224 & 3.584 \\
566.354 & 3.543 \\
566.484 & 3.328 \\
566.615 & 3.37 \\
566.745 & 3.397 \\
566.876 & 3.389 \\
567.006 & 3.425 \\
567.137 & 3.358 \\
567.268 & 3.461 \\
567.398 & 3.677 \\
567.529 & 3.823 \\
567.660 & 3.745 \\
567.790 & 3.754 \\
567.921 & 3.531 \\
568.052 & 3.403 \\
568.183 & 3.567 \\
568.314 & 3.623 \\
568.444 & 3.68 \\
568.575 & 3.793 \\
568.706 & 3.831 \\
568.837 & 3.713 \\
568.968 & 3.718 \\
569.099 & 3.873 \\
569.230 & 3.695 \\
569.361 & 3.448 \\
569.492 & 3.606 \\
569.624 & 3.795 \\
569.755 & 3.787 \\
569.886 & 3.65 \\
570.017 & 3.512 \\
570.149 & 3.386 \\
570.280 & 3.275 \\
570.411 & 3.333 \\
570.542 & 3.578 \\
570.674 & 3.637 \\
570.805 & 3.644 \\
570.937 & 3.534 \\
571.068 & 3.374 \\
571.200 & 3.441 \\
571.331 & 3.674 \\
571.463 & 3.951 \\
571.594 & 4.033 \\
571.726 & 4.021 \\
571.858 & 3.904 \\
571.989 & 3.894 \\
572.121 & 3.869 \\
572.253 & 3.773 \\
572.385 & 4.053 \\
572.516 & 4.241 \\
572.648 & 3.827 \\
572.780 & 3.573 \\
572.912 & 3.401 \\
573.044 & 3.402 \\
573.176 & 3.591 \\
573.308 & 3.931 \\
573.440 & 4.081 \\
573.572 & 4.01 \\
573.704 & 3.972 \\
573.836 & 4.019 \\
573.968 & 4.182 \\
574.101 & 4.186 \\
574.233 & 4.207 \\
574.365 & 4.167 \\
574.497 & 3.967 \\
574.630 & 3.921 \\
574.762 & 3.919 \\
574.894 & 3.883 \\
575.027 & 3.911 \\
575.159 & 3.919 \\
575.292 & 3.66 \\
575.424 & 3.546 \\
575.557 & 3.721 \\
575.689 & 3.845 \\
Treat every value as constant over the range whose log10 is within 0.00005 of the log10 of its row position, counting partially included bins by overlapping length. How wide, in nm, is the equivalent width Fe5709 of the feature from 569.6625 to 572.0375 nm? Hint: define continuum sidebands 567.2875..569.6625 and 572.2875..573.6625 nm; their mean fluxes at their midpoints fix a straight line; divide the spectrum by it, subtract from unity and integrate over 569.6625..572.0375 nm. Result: 0.07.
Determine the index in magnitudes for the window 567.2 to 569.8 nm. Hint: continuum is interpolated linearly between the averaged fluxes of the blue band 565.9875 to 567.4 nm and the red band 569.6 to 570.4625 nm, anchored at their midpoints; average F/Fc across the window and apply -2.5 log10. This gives -0.06 mag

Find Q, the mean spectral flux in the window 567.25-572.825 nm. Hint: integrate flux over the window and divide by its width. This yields 3.69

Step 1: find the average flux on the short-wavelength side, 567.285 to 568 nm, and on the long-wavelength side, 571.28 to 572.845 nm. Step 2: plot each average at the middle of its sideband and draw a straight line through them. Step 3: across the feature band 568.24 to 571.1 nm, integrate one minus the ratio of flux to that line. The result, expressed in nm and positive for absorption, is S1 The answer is 0.127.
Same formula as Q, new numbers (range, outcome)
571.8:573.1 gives 3.8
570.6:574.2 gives 3.83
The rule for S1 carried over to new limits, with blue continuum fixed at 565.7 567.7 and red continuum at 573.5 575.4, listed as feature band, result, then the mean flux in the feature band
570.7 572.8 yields 0.004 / 3.8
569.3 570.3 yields 0.030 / 3.57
